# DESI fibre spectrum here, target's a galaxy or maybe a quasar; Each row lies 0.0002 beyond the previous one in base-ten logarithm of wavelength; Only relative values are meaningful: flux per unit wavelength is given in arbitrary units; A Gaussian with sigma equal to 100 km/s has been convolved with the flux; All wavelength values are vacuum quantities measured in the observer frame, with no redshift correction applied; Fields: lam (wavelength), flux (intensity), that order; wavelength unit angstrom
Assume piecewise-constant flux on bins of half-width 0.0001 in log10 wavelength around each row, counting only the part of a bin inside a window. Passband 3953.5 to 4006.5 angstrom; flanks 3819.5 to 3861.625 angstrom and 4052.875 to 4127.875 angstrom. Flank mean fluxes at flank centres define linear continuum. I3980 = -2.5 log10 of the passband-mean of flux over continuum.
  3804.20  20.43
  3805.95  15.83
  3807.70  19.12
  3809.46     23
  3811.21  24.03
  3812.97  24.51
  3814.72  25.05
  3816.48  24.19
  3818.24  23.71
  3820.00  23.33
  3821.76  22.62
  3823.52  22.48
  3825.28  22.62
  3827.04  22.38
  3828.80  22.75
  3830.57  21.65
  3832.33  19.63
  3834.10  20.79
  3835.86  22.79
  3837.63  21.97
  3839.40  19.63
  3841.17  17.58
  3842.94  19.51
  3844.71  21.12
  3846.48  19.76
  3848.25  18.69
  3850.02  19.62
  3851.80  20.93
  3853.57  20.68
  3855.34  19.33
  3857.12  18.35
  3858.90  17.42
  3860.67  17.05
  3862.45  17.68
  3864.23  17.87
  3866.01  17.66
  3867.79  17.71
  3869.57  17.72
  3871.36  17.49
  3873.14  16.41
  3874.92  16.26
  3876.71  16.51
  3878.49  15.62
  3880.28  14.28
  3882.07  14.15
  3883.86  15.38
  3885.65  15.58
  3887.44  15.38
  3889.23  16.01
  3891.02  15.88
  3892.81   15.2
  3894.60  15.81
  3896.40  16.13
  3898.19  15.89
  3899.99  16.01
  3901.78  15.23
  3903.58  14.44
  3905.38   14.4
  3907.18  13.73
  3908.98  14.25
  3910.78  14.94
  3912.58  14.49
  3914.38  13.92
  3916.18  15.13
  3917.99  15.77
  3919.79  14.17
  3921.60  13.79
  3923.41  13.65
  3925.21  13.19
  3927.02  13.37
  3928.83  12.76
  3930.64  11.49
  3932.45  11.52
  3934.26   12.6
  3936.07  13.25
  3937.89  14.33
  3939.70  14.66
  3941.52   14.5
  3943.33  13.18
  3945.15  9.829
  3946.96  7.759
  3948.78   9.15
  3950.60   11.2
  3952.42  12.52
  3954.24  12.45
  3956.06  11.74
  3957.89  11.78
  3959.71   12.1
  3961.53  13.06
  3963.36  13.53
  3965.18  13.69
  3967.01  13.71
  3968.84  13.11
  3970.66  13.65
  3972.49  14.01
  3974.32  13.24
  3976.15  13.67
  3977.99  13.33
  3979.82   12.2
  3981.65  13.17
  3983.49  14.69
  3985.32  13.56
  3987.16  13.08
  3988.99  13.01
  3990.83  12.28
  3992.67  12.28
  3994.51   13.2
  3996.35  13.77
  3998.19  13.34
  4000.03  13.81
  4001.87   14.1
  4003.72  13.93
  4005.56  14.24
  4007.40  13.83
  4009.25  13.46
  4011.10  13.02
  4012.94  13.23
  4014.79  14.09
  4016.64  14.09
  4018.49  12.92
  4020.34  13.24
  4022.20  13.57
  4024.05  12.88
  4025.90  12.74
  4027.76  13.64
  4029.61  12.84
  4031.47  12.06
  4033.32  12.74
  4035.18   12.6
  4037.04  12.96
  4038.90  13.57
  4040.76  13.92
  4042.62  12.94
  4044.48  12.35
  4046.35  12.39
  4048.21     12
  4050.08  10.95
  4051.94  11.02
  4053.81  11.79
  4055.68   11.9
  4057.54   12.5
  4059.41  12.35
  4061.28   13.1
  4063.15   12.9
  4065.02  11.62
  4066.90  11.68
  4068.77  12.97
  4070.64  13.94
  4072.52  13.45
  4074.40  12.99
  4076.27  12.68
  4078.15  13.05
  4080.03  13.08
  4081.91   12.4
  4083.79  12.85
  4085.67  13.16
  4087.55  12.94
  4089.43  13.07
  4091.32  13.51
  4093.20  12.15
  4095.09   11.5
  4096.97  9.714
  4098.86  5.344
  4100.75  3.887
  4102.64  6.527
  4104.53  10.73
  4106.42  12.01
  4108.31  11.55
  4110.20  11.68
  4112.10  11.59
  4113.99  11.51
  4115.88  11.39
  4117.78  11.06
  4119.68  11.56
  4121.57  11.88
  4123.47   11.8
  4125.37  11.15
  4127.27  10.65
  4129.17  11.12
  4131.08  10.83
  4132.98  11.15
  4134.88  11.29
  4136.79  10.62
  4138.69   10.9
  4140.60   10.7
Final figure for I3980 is 0.17 mag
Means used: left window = 20.5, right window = 11.6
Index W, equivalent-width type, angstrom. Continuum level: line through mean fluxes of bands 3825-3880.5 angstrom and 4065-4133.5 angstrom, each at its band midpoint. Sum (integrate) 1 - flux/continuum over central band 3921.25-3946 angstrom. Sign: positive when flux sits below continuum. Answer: 5.33 angstrom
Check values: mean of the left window 19.1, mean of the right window 11.5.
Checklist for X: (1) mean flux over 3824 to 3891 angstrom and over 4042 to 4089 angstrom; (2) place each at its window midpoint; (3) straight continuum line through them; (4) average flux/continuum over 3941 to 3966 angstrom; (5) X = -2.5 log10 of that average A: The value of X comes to 0.31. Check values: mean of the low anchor 18.5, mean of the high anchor 12.5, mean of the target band 11.8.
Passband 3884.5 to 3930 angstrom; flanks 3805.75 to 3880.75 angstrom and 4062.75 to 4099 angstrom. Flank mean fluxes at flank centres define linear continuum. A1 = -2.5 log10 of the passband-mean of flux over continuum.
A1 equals 0.21 mag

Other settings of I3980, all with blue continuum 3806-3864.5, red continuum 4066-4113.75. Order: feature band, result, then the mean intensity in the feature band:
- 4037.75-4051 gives 0.05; 12.6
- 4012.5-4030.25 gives 0.06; 13.3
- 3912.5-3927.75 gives 0.25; 14.2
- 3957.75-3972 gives 0.22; 13.2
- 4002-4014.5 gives 0.07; 13.7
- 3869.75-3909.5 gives 0.22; 15.5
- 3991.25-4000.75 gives 0.14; 13.2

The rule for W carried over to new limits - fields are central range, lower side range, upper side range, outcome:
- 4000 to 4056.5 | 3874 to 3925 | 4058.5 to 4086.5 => 1.7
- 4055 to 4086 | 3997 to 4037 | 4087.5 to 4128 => -2.5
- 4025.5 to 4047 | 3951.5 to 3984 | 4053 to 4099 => -0.5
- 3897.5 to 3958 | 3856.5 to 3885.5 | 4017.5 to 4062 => 8.2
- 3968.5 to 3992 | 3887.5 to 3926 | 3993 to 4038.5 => 0.9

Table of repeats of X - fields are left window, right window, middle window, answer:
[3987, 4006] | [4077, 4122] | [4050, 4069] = -0.01 mag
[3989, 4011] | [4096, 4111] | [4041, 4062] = -0.09 mag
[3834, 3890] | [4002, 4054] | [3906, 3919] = 0.13 mag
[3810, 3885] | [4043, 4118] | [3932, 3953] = 0.34 mag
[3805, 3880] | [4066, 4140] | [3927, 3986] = 0.27 mag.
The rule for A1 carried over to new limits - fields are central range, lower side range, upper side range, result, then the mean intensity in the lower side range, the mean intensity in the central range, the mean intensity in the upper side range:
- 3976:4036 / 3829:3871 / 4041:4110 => 0.06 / 19.4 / 13.3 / 11.8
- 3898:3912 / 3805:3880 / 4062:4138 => 0.21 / 20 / 14.8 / 11.5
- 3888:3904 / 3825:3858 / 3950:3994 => 0.11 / 20.5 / 15.7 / 13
